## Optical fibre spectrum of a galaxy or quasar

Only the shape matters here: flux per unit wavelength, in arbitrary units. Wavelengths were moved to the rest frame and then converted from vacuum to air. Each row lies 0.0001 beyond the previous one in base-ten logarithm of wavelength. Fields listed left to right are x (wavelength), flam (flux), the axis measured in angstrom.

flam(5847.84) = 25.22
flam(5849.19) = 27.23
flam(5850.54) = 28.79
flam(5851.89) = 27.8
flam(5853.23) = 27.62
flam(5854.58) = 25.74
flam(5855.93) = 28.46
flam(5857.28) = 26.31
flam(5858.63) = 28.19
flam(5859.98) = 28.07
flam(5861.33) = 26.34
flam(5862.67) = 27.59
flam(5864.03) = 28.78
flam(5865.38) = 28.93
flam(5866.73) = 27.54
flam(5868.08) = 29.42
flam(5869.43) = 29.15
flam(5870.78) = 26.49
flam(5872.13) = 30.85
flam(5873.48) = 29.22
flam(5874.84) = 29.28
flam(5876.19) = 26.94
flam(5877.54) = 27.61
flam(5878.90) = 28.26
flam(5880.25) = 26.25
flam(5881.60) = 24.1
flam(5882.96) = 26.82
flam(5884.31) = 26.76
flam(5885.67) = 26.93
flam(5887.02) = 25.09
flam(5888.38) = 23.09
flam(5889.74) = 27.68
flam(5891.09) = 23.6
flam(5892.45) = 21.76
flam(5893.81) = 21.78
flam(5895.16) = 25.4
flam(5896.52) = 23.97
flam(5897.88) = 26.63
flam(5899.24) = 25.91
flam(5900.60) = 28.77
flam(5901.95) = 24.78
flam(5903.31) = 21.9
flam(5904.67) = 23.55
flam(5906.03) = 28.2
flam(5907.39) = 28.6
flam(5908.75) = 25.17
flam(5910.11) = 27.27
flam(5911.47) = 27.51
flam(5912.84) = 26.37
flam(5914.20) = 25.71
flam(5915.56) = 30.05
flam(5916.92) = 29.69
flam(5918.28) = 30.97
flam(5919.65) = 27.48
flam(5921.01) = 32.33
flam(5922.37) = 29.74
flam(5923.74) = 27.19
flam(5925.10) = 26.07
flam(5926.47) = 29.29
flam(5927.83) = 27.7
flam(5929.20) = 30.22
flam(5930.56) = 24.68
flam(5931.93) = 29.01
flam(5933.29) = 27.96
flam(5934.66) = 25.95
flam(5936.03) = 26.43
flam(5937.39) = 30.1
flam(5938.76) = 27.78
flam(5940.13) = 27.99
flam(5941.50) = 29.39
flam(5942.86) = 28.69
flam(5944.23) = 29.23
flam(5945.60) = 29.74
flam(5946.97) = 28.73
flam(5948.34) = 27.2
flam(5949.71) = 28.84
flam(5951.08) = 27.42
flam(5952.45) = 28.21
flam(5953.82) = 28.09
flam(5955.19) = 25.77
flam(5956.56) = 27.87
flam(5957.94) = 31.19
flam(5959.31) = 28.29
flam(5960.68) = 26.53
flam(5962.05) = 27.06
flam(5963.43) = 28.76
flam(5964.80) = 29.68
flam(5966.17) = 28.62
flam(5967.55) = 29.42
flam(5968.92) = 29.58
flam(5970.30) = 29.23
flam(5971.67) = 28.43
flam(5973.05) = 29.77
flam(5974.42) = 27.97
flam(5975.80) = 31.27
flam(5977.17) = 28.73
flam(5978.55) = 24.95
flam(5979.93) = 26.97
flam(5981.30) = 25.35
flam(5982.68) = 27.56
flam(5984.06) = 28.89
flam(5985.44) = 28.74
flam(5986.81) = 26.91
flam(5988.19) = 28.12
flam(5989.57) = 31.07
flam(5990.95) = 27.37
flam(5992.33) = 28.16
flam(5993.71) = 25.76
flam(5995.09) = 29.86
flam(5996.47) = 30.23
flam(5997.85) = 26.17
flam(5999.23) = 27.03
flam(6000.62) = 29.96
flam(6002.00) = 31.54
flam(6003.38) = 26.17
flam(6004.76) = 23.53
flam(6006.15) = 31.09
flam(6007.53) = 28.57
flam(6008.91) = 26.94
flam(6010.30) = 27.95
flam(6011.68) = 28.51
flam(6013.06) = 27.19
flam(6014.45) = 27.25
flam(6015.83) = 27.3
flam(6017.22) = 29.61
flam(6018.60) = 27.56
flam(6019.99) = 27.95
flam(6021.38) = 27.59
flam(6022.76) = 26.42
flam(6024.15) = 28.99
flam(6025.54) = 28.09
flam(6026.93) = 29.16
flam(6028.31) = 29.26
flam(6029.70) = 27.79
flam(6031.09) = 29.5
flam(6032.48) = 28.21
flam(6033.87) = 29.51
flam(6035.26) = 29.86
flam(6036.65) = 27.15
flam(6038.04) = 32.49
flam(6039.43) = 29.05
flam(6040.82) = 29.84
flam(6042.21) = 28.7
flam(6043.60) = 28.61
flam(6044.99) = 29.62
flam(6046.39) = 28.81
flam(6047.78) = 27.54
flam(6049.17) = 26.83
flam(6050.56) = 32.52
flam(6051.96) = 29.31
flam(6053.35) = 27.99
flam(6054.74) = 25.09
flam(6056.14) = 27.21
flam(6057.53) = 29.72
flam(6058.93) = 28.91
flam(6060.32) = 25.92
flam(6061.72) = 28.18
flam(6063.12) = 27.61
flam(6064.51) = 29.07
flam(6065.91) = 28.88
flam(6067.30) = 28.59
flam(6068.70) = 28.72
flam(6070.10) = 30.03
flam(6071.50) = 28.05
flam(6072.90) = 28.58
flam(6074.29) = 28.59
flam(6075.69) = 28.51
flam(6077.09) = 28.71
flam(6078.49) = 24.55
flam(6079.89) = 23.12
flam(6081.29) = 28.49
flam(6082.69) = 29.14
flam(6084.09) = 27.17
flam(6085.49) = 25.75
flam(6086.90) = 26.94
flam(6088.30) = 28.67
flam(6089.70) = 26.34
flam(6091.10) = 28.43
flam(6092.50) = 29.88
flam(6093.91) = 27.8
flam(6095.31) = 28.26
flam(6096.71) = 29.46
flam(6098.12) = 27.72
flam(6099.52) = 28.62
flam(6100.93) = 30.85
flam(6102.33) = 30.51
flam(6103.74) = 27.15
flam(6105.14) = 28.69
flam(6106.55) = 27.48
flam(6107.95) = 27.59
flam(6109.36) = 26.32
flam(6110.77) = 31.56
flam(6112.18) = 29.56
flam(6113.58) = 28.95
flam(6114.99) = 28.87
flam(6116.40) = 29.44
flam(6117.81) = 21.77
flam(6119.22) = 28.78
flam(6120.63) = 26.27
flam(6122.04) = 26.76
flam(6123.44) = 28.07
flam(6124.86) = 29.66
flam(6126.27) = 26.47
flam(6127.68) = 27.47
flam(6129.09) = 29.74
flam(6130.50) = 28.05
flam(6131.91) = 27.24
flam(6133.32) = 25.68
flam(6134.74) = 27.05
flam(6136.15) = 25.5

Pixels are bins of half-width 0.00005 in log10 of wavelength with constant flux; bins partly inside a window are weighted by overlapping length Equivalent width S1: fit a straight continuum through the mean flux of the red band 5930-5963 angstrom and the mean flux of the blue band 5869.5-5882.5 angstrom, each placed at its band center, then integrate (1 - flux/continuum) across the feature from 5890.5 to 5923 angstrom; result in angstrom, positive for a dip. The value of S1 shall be 1.5 angstrom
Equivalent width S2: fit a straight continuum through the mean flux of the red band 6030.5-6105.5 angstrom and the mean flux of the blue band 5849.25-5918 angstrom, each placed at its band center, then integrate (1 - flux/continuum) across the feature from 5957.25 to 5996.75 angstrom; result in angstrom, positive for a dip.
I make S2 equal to -1.1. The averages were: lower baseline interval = 26.8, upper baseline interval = 28.4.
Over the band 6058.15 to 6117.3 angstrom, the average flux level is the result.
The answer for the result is 28.2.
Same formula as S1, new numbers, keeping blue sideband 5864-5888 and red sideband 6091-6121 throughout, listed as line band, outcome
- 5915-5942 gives -0.68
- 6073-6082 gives 0.38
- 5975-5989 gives 0.09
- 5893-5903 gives 0.92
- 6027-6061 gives -0.68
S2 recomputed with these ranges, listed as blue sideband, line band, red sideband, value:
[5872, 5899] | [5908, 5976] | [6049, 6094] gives -4.4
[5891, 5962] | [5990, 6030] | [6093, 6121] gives -0.3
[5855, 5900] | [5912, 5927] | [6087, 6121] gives -0.9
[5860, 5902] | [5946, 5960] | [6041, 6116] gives -0.5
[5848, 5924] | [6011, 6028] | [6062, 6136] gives -0.2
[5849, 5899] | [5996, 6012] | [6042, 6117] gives -0.2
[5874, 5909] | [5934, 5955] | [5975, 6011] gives -1.0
